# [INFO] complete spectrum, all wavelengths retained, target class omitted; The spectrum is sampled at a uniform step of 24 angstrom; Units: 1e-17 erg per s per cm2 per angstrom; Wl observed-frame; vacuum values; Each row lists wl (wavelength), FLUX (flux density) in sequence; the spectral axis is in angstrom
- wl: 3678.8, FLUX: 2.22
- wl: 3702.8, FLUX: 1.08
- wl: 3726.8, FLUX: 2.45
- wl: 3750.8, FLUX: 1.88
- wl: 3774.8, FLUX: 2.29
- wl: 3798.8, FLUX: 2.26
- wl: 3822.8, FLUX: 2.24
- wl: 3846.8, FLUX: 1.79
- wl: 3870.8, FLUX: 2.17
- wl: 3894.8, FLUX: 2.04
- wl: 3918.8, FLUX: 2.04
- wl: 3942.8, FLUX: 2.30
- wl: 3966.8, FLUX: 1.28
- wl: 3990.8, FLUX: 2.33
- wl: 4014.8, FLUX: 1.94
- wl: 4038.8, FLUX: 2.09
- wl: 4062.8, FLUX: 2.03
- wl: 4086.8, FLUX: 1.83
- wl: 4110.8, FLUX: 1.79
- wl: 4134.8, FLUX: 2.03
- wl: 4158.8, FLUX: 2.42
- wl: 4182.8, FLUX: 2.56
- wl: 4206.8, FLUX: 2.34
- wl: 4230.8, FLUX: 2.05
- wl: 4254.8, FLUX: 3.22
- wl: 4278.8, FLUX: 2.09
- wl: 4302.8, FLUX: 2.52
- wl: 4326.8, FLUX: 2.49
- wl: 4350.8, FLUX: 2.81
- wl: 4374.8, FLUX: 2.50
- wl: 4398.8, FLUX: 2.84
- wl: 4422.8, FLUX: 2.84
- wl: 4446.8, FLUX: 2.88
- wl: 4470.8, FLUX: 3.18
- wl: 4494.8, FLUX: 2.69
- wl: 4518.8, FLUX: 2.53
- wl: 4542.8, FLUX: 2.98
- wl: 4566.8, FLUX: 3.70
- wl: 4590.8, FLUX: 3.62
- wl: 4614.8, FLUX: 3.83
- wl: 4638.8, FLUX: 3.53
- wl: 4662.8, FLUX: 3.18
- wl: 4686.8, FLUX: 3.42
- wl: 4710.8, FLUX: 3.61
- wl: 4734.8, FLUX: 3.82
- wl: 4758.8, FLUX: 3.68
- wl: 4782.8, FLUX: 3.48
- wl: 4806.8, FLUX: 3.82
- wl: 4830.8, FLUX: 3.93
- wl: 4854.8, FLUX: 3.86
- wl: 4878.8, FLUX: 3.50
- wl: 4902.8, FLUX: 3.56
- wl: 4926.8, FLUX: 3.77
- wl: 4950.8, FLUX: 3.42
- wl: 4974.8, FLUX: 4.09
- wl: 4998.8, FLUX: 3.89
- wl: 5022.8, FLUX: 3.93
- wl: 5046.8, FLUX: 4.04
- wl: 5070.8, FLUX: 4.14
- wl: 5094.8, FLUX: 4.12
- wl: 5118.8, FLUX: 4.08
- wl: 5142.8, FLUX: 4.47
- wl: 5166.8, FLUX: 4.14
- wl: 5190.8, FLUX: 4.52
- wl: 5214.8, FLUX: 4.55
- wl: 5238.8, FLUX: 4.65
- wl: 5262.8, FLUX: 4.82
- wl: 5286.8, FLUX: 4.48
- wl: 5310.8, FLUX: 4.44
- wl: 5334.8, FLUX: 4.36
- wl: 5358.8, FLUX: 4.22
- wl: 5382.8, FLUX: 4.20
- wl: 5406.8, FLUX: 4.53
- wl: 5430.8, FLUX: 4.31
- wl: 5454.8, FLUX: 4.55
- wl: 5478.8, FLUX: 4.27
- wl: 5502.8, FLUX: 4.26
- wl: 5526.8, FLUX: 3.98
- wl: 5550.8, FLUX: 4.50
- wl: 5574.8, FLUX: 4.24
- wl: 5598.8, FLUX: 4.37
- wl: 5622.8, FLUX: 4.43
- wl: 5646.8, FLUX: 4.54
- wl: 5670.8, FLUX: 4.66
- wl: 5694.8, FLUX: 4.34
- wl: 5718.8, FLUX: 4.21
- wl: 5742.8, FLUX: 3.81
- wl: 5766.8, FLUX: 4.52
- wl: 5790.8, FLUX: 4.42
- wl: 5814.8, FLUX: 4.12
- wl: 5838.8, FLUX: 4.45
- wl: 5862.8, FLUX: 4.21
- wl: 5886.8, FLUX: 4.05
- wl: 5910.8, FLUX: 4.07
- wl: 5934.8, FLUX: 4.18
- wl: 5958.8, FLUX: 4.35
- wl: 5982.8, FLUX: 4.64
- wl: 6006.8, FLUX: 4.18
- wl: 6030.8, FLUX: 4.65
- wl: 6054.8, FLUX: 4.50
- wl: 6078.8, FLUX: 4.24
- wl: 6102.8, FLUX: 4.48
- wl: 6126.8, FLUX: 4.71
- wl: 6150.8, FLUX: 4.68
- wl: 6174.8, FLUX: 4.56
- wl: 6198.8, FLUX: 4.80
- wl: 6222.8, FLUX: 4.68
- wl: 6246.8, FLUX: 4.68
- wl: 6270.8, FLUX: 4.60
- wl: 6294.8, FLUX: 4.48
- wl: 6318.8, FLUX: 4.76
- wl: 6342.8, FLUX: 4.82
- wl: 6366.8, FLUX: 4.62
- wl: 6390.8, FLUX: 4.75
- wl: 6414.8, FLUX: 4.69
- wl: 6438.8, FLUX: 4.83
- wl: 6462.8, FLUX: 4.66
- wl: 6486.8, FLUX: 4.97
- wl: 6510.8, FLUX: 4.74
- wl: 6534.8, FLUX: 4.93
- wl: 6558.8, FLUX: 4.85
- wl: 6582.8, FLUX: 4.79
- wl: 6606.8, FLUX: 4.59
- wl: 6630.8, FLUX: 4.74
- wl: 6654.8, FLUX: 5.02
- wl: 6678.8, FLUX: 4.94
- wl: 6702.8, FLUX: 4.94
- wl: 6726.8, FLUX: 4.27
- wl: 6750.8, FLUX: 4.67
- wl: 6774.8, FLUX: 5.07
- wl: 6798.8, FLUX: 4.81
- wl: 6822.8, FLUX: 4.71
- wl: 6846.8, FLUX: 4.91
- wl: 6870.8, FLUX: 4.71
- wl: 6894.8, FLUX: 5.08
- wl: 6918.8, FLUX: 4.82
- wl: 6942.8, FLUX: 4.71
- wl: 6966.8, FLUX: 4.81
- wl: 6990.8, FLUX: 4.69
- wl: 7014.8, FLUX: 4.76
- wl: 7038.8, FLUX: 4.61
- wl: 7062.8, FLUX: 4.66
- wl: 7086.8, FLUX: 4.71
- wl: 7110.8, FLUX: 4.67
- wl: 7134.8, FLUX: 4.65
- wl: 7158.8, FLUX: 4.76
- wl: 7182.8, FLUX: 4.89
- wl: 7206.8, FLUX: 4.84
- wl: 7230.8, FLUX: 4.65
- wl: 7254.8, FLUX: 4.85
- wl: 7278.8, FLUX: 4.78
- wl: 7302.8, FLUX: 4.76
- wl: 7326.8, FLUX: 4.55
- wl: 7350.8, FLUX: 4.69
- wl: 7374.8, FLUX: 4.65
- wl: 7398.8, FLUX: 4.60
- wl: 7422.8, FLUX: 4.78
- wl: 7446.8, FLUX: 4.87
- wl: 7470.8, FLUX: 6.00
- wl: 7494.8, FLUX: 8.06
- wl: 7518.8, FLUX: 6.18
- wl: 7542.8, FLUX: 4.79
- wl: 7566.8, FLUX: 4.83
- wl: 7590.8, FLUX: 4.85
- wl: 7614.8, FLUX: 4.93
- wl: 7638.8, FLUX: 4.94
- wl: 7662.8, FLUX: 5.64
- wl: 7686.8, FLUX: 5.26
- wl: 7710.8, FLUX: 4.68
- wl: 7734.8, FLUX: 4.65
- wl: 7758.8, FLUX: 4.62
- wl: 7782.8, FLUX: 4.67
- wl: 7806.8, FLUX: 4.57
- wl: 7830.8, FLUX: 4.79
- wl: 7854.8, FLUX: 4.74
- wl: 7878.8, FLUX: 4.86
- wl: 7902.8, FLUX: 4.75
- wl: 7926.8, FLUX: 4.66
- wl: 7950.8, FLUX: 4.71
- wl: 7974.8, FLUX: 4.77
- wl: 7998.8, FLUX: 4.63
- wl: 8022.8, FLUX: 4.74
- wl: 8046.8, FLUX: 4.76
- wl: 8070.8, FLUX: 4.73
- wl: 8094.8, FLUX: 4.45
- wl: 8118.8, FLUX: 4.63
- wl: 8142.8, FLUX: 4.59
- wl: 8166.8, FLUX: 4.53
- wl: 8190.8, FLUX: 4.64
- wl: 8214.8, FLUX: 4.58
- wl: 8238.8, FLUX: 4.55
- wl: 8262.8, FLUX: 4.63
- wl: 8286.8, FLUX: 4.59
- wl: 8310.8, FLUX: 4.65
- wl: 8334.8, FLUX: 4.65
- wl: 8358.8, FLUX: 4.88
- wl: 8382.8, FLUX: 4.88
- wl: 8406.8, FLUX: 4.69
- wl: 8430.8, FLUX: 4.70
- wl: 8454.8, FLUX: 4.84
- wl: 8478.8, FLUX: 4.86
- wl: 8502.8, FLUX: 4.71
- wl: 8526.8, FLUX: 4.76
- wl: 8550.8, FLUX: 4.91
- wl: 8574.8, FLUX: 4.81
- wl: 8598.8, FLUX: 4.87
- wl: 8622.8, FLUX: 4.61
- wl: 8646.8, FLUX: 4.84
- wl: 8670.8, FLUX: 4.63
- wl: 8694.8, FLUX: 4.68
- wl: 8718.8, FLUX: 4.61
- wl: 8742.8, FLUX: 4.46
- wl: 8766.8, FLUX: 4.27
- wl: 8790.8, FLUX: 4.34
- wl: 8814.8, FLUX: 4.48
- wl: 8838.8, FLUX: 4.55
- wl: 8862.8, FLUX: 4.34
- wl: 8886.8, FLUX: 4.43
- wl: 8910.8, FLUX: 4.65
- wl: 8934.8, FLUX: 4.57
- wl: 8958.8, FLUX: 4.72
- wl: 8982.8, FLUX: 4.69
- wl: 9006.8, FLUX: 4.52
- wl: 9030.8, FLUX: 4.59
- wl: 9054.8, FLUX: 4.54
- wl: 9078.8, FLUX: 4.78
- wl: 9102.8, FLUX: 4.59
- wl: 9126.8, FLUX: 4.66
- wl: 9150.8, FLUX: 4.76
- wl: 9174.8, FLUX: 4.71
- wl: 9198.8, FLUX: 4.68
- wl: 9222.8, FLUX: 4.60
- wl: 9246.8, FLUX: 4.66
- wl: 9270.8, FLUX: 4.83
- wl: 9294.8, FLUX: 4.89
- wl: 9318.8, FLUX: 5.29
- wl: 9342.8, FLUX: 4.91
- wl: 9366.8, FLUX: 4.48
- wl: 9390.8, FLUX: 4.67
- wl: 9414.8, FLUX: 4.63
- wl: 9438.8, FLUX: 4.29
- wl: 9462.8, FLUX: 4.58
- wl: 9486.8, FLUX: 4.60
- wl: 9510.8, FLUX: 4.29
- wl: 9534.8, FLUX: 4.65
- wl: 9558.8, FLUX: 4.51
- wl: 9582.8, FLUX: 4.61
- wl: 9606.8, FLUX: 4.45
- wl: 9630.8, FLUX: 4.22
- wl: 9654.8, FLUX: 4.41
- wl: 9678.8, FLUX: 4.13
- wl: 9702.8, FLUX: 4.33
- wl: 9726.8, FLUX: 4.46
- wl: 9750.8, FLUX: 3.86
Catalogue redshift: 0.14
